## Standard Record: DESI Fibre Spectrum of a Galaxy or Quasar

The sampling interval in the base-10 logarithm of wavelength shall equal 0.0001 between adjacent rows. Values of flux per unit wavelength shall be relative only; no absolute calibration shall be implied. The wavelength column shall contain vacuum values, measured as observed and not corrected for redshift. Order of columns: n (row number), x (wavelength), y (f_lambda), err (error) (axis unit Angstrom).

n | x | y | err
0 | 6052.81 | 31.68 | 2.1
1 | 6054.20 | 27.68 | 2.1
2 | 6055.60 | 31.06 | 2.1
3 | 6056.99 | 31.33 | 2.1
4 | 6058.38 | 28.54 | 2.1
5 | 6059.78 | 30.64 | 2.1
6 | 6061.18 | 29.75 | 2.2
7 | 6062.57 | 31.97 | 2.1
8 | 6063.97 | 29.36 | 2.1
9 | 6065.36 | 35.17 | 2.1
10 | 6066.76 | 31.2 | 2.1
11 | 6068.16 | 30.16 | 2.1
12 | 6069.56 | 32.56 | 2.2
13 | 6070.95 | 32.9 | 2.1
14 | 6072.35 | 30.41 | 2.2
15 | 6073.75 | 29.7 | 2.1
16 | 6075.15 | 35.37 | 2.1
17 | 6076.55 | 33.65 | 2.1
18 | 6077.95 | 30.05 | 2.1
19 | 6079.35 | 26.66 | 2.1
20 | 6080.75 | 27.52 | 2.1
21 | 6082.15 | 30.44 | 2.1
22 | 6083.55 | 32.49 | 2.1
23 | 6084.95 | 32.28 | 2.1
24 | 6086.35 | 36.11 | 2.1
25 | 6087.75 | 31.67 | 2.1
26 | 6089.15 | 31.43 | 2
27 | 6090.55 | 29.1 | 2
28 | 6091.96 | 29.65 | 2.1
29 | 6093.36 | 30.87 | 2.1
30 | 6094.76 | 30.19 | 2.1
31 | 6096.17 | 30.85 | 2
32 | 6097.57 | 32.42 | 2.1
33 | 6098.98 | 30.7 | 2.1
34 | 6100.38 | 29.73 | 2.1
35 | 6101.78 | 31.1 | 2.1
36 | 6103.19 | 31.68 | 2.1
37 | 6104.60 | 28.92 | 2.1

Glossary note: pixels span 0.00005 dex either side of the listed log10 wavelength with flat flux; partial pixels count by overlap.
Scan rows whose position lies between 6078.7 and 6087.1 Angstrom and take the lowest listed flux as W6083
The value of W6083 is 26.66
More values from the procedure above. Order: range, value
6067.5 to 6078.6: 29.7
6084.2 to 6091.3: 29.1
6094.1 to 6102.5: 29.73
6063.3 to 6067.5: 29.36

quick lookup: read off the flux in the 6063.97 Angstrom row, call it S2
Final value 29.36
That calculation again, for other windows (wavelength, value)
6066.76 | 31.2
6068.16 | 30.16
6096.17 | 30.85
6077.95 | 30.05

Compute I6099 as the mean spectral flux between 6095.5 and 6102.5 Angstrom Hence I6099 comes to 31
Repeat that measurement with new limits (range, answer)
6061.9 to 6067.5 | 31.9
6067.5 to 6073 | 31.5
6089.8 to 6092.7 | 29.4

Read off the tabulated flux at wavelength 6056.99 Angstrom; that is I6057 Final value 31.33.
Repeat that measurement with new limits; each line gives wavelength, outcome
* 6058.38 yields 28.54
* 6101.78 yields 31.1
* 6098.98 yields 30.7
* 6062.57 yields 31.97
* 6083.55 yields 32.49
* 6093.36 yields 30.87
